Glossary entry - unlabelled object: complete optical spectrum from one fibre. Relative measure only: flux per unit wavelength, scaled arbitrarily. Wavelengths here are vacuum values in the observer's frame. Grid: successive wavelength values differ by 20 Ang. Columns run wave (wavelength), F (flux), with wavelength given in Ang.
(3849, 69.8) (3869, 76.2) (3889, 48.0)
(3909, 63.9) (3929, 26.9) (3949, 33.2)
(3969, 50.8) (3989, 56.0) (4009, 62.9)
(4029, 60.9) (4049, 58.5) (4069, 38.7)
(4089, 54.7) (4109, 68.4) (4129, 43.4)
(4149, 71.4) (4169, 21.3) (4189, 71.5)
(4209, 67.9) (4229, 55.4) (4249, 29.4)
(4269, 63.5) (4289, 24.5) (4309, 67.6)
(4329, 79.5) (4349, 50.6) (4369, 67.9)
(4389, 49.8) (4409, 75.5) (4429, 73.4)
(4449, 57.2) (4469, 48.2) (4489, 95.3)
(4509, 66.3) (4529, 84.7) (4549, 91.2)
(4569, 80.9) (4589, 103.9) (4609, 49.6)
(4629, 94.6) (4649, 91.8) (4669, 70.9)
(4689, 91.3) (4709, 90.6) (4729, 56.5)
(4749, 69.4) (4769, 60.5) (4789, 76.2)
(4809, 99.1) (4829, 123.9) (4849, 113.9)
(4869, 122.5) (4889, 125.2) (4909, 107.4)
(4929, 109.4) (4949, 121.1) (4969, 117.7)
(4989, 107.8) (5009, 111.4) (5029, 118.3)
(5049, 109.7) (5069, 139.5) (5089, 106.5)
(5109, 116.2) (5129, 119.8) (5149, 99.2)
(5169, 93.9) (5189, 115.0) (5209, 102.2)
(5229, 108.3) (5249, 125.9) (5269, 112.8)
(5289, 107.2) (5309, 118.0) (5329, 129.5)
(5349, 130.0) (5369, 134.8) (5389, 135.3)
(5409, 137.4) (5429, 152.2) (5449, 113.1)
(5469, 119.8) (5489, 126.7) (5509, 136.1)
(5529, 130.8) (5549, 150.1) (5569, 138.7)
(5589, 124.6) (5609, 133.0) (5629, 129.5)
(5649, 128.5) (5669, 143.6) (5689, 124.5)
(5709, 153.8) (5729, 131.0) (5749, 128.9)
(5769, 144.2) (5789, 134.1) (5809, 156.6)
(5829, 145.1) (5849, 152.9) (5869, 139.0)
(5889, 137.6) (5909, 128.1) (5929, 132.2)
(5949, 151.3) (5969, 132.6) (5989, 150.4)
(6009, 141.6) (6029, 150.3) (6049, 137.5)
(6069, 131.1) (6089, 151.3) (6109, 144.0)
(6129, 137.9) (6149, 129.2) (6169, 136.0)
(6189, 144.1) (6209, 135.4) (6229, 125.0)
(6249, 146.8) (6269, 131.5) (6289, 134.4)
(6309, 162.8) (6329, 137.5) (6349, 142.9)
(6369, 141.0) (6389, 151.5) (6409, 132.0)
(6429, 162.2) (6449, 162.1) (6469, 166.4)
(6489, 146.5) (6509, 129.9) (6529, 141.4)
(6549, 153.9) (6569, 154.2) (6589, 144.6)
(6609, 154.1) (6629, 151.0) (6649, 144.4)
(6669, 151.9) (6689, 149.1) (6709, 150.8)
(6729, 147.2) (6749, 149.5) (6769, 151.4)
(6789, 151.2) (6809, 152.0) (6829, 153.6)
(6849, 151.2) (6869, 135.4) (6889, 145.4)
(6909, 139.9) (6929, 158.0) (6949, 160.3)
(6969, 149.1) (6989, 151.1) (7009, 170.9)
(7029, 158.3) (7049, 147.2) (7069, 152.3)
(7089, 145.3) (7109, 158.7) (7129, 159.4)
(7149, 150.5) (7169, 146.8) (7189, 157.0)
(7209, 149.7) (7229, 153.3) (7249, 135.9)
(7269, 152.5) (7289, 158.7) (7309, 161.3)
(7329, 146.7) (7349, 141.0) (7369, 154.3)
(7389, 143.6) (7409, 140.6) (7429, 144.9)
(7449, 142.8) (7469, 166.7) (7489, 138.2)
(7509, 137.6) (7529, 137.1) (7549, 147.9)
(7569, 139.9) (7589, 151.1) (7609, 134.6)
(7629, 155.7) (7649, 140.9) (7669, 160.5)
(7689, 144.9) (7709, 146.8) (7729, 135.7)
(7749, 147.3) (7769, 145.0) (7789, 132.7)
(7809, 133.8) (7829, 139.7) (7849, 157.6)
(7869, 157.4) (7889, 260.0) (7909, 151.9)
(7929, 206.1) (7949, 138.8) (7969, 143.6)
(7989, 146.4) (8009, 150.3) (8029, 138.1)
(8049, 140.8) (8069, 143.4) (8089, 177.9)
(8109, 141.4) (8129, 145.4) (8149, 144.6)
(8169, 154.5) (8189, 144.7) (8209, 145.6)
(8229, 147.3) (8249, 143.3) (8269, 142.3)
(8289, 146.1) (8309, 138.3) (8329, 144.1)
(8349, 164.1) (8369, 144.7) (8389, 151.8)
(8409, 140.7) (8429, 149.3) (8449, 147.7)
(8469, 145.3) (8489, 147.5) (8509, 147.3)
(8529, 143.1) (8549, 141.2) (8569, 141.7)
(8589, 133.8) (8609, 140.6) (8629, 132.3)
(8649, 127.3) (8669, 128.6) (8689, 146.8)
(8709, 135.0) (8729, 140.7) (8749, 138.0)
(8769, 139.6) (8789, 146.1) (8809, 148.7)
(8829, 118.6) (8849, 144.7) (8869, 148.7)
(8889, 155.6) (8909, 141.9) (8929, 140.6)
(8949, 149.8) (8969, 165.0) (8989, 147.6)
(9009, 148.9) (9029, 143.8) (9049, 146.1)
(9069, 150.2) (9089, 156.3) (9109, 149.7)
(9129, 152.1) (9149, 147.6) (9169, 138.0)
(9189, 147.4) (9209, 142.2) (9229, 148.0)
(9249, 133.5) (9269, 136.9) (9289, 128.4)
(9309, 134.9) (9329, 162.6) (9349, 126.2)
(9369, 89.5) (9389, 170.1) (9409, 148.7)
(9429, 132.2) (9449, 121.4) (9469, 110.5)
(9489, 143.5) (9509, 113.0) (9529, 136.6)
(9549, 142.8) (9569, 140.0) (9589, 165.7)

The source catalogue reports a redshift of 0.20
